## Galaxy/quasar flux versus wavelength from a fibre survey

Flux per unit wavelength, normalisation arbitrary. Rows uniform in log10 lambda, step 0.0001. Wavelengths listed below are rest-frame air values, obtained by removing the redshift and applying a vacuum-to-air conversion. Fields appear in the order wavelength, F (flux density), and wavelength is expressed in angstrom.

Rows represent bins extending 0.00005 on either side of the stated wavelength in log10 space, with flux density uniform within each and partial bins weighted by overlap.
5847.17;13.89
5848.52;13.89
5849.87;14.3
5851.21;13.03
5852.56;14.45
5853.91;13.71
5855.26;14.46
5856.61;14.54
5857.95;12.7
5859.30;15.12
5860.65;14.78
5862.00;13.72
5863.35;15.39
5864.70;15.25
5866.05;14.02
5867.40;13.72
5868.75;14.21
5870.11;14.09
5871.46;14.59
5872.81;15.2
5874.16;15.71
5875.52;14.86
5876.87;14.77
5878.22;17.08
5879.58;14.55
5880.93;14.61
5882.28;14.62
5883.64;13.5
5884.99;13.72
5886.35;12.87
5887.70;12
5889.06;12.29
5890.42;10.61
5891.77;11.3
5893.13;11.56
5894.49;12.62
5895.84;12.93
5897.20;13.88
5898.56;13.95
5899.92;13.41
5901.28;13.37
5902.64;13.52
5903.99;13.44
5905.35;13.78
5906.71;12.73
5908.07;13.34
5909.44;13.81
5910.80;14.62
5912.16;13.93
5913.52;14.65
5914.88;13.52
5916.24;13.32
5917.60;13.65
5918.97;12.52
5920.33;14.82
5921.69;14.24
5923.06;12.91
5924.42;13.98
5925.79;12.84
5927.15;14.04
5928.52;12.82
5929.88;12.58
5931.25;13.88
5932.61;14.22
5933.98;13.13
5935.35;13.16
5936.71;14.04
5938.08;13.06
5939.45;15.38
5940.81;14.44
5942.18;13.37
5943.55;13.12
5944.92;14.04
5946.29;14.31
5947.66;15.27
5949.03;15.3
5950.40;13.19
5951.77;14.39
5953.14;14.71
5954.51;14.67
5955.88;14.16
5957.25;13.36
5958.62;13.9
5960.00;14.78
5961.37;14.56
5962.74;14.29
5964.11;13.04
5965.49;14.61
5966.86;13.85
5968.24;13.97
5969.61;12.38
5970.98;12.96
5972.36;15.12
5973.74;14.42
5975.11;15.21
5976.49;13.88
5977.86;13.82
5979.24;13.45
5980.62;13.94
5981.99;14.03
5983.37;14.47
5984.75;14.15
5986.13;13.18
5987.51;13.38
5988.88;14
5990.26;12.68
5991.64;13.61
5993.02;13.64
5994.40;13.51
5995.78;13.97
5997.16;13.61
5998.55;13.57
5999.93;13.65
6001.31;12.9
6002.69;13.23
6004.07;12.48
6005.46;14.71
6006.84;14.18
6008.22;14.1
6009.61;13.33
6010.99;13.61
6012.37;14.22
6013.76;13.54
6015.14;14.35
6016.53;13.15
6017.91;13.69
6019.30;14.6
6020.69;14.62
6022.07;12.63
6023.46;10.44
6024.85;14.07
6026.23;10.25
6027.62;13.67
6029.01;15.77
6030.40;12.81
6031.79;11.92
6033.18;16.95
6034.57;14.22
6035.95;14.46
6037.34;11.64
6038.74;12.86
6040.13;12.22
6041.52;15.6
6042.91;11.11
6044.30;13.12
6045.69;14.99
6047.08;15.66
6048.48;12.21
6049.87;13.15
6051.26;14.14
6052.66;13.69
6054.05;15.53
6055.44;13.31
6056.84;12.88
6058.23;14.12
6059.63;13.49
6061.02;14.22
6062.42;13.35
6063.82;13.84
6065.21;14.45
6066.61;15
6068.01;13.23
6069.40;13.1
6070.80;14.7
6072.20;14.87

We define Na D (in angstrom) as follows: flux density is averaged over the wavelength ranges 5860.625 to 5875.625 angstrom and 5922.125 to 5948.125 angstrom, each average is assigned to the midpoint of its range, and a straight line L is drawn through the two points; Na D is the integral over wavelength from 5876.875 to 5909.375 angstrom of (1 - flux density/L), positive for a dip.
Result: 2.1 angstrom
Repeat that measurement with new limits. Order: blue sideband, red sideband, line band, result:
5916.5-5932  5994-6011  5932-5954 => -0.9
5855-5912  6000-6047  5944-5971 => -0.9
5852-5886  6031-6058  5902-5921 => 0.8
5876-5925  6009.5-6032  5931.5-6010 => -2.7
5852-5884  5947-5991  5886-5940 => 3.8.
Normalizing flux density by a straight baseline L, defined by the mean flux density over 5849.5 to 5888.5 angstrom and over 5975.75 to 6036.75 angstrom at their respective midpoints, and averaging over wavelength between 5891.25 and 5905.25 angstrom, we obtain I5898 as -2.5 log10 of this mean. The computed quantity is 0.09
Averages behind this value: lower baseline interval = 14.3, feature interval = 13.1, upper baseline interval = 13.6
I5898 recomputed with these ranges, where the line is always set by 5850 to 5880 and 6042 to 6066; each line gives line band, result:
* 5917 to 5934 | 0.06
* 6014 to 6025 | 0.04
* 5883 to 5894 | 0.18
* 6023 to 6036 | 0.03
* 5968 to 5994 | 0.02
